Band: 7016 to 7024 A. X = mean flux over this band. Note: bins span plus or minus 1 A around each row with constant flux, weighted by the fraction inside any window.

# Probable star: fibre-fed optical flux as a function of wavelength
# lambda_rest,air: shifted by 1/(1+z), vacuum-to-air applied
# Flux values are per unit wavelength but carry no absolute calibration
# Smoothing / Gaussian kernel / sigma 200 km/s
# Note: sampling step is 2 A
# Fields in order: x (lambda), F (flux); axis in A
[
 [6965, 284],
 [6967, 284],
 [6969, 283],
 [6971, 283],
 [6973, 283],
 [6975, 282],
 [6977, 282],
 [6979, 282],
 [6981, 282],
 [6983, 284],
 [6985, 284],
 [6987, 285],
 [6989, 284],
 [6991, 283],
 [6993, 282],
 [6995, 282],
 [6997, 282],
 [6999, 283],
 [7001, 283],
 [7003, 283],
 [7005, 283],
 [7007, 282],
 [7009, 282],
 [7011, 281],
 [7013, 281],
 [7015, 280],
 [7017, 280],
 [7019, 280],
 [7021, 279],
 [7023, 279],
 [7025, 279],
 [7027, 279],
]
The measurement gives 280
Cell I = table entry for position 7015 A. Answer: 280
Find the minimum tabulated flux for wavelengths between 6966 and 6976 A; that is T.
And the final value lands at 282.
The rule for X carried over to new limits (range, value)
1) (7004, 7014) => 282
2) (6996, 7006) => 283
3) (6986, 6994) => 284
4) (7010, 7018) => 280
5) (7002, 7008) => 283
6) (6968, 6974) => 283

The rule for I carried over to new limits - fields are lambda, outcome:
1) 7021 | 279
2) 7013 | 281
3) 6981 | 282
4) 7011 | 281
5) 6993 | 282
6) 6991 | 283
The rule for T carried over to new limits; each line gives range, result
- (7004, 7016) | 280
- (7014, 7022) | 279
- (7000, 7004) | 283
